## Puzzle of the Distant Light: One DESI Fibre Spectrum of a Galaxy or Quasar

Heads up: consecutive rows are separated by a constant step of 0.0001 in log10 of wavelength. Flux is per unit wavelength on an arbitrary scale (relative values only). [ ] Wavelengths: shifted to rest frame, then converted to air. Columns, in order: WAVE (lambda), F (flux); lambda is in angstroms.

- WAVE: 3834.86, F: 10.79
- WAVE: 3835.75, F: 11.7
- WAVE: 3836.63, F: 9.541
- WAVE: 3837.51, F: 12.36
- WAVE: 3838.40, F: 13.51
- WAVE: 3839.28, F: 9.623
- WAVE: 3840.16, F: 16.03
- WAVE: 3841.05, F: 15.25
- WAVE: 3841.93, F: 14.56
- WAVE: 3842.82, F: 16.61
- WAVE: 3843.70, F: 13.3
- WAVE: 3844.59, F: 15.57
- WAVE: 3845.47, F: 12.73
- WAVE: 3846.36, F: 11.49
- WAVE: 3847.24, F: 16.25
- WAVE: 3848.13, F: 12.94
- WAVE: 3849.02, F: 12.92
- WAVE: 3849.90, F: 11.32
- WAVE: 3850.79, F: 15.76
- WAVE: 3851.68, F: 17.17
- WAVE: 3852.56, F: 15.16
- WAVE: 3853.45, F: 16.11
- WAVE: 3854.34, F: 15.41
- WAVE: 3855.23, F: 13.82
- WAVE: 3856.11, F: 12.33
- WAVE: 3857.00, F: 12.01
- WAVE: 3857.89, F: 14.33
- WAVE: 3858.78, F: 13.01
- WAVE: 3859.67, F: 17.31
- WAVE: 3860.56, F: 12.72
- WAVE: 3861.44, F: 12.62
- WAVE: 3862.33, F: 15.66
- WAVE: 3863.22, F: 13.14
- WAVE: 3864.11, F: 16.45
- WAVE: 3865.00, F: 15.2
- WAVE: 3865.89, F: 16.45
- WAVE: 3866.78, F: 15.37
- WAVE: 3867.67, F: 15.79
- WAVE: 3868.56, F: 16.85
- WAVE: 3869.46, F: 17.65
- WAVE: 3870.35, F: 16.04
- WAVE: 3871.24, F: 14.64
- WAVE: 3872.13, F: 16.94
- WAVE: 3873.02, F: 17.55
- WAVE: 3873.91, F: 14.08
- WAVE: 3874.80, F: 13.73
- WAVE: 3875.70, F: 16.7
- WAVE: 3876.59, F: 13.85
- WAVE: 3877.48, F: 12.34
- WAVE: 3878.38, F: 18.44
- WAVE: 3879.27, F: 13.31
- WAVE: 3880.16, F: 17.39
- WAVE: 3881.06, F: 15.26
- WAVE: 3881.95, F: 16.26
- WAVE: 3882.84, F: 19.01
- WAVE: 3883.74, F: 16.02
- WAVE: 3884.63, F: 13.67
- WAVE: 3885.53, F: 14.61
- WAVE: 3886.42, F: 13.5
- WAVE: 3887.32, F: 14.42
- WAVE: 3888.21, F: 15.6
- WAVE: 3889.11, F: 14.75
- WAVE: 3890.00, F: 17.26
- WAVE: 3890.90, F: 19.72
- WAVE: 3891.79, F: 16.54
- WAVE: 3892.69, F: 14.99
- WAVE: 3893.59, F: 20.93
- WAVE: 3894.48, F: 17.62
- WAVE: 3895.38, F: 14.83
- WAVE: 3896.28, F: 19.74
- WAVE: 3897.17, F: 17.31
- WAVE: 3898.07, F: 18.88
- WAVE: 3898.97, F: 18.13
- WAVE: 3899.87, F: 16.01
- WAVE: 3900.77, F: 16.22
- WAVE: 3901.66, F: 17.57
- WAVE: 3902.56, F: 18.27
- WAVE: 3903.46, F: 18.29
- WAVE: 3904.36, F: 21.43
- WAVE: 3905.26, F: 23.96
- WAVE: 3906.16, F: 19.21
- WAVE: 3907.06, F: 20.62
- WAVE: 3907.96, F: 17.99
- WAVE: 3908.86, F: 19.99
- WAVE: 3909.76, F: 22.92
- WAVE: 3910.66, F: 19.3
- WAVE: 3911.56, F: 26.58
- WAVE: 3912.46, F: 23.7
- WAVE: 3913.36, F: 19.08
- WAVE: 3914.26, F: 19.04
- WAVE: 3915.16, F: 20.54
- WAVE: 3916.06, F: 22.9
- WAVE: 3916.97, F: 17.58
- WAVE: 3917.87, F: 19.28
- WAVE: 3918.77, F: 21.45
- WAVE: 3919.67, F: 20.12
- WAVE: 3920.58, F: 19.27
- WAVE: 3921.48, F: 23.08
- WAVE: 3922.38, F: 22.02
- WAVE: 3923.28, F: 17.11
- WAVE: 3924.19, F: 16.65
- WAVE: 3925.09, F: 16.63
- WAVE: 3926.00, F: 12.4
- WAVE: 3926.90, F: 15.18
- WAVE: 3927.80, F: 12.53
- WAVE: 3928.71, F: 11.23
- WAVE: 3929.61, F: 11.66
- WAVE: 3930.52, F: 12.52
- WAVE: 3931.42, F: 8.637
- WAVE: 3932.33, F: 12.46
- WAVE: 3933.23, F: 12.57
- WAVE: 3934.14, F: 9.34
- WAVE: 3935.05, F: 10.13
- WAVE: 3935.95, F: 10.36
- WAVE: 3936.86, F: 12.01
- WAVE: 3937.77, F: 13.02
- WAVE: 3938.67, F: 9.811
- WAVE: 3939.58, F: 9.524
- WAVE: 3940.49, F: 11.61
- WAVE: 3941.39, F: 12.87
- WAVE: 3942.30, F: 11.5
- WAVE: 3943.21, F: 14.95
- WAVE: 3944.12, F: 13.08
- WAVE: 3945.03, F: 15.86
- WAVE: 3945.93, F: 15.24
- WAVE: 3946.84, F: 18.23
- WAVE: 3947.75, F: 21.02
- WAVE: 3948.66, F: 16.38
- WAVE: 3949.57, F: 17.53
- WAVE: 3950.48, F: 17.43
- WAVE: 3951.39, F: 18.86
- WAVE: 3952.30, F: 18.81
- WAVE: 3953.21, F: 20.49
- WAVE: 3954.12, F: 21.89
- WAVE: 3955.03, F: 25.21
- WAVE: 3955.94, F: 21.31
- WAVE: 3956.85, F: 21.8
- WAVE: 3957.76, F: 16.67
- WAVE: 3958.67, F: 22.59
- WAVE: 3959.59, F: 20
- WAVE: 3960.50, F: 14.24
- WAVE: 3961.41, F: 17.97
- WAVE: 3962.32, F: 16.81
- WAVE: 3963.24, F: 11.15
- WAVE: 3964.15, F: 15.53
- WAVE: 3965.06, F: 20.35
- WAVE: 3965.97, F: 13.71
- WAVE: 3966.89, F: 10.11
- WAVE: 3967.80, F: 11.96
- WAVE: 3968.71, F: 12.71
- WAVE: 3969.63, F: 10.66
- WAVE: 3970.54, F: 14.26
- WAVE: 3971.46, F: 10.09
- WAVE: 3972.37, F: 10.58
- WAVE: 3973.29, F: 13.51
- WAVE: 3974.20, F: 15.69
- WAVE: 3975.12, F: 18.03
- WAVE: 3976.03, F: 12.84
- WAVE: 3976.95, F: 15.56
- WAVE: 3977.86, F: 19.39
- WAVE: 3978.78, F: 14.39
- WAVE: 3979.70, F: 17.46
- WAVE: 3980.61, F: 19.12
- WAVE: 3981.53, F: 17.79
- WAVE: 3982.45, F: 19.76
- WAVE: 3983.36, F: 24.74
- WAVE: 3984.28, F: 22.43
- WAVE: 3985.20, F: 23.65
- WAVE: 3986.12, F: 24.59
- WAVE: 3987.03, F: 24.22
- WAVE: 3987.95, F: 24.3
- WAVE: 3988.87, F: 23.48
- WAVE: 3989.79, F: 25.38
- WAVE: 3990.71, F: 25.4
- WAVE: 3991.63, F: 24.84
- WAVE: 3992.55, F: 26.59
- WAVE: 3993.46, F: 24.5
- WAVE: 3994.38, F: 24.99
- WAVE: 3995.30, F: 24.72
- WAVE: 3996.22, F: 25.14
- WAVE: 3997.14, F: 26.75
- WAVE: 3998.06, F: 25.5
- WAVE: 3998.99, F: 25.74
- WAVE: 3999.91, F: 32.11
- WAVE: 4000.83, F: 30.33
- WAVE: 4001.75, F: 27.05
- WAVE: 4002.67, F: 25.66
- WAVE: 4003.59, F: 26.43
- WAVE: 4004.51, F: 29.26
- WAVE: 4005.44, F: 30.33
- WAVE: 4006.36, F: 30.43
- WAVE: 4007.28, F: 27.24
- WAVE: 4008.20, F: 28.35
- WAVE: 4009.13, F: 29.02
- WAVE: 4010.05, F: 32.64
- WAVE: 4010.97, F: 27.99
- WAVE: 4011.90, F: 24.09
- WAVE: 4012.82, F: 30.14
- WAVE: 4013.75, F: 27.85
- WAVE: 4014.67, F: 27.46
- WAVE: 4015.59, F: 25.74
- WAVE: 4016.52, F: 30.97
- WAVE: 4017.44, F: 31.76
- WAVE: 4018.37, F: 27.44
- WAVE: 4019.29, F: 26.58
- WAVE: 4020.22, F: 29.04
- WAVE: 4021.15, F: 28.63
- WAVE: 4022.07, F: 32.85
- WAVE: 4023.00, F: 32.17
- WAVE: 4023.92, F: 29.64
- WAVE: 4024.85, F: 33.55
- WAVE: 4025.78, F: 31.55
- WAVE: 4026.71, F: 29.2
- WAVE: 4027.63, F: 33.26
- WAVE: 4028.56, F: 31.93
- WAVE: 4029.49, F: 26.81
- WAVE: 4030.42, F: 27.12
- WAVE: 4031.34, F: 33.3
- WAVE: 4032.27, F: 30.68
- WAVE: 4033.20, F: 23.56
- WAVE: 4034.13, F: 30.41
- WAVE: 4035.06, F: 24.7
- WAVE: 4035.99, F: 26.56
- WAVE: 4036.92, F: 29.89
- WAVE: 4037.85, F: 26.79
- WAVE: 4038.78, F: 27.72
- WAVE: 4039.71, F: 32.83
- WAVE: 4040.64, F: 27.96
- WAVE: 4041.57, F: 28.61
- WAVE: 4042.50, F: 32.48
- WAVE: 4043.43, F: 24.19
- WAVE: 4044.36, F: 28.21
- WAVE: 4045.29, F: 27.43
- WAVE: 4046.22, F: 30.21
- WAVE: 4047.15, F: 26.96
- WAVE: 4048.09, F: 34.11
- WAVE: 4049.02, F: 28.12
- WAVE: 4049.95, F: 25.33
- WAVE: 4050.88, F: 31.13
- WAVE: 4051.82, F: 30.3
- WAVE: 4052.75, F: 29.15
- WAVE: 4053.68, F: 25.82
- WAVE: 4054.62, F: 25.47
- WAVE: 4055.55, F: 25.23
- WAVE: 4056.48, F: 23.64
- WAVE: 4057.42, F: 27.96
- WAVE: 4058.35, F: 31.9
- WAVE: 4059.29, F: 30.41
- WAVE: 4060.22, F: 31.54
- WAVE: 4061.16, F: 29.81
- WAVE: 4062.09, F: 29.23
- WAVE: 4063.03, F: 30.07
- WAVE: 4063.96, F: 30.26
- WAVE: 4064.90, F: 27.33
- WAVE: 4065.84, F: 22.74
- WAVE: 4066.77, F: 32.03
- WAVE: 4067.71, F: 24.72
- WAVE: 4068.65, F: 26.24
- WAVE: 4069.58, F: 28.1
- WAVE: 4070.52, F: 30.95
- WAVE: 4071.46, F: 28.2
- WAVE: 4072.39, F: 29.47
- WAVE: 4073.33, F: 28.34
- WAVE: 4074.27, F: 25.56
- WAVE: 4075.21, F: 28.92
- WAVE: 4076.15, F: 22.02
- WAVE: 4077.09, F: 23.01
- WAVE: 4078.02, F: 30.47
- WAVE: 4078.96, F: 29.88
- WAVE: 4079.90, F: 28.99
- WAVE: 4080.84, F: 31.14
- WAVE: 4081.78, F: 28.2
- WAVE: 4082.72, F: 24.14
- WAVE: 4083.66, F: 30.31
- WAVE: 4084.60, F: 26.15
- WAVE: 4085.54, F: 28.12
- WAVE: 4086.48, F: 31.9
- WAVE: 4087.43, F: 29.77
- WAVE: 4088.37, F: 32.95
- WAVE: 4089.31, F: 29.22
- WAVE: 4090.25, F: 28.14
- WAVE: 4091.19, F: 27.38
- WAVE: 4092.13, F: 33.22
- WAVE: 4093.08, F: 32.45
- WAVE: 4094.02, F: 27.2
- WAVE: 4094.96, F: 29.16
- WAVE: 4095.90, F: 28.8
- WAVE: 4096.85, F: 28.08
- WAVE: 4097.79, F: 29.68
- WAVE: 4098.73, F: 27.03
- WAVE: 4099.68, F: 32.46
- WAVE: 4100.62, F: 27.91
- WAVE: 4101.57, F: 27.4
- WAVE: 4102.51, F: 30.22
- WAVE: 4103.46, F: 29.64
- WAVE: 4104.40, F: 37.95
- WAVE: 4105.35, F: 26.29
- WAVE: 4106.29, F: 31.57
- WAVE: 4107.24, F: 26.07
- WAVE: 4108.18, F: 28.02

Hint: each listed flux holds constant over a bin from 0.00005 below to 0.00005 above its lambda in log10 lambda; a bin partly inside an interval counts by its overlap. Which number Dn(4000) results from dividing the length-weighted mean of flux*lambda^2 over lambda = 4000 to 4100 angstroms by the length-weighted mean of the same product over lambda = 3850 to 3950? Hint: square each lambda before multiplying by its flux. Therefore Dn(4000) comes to 1.92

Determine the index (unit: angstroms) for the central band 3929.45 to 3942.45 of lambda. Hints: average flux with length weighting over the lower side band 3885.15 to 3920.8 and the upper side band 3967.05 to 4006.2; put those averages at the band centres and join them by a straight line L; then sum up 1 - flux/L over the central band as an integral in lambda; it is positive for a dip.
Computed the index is 5.7 angstroms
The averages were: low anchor 18.8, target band 11.2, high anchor 21.5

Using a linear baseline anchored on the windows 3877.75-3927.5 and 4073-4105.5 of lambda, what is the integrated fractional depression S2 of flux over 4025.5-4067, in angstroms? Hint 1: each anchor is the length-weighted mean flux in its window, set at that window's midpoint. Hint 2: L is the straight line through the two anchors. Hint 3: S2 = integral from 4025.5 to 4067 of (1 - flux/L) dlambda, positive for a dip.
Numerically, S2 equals -3.6 angstroms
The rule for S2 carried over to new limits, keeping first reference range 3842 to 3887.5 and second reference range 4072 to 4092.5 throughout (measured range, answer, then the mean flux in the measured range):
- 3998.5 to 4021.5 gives -4.3 angstroms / 28.5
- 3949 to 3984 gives 7.1 angstroms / 16.9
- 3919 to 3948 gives 7.6 angstroms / 14.1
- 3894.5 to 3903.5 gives -0.2 angstroms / 17.5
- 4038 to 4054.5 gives -1.6 angstroms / 28.7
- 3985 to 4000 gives -1.6 angstroms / 25.3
